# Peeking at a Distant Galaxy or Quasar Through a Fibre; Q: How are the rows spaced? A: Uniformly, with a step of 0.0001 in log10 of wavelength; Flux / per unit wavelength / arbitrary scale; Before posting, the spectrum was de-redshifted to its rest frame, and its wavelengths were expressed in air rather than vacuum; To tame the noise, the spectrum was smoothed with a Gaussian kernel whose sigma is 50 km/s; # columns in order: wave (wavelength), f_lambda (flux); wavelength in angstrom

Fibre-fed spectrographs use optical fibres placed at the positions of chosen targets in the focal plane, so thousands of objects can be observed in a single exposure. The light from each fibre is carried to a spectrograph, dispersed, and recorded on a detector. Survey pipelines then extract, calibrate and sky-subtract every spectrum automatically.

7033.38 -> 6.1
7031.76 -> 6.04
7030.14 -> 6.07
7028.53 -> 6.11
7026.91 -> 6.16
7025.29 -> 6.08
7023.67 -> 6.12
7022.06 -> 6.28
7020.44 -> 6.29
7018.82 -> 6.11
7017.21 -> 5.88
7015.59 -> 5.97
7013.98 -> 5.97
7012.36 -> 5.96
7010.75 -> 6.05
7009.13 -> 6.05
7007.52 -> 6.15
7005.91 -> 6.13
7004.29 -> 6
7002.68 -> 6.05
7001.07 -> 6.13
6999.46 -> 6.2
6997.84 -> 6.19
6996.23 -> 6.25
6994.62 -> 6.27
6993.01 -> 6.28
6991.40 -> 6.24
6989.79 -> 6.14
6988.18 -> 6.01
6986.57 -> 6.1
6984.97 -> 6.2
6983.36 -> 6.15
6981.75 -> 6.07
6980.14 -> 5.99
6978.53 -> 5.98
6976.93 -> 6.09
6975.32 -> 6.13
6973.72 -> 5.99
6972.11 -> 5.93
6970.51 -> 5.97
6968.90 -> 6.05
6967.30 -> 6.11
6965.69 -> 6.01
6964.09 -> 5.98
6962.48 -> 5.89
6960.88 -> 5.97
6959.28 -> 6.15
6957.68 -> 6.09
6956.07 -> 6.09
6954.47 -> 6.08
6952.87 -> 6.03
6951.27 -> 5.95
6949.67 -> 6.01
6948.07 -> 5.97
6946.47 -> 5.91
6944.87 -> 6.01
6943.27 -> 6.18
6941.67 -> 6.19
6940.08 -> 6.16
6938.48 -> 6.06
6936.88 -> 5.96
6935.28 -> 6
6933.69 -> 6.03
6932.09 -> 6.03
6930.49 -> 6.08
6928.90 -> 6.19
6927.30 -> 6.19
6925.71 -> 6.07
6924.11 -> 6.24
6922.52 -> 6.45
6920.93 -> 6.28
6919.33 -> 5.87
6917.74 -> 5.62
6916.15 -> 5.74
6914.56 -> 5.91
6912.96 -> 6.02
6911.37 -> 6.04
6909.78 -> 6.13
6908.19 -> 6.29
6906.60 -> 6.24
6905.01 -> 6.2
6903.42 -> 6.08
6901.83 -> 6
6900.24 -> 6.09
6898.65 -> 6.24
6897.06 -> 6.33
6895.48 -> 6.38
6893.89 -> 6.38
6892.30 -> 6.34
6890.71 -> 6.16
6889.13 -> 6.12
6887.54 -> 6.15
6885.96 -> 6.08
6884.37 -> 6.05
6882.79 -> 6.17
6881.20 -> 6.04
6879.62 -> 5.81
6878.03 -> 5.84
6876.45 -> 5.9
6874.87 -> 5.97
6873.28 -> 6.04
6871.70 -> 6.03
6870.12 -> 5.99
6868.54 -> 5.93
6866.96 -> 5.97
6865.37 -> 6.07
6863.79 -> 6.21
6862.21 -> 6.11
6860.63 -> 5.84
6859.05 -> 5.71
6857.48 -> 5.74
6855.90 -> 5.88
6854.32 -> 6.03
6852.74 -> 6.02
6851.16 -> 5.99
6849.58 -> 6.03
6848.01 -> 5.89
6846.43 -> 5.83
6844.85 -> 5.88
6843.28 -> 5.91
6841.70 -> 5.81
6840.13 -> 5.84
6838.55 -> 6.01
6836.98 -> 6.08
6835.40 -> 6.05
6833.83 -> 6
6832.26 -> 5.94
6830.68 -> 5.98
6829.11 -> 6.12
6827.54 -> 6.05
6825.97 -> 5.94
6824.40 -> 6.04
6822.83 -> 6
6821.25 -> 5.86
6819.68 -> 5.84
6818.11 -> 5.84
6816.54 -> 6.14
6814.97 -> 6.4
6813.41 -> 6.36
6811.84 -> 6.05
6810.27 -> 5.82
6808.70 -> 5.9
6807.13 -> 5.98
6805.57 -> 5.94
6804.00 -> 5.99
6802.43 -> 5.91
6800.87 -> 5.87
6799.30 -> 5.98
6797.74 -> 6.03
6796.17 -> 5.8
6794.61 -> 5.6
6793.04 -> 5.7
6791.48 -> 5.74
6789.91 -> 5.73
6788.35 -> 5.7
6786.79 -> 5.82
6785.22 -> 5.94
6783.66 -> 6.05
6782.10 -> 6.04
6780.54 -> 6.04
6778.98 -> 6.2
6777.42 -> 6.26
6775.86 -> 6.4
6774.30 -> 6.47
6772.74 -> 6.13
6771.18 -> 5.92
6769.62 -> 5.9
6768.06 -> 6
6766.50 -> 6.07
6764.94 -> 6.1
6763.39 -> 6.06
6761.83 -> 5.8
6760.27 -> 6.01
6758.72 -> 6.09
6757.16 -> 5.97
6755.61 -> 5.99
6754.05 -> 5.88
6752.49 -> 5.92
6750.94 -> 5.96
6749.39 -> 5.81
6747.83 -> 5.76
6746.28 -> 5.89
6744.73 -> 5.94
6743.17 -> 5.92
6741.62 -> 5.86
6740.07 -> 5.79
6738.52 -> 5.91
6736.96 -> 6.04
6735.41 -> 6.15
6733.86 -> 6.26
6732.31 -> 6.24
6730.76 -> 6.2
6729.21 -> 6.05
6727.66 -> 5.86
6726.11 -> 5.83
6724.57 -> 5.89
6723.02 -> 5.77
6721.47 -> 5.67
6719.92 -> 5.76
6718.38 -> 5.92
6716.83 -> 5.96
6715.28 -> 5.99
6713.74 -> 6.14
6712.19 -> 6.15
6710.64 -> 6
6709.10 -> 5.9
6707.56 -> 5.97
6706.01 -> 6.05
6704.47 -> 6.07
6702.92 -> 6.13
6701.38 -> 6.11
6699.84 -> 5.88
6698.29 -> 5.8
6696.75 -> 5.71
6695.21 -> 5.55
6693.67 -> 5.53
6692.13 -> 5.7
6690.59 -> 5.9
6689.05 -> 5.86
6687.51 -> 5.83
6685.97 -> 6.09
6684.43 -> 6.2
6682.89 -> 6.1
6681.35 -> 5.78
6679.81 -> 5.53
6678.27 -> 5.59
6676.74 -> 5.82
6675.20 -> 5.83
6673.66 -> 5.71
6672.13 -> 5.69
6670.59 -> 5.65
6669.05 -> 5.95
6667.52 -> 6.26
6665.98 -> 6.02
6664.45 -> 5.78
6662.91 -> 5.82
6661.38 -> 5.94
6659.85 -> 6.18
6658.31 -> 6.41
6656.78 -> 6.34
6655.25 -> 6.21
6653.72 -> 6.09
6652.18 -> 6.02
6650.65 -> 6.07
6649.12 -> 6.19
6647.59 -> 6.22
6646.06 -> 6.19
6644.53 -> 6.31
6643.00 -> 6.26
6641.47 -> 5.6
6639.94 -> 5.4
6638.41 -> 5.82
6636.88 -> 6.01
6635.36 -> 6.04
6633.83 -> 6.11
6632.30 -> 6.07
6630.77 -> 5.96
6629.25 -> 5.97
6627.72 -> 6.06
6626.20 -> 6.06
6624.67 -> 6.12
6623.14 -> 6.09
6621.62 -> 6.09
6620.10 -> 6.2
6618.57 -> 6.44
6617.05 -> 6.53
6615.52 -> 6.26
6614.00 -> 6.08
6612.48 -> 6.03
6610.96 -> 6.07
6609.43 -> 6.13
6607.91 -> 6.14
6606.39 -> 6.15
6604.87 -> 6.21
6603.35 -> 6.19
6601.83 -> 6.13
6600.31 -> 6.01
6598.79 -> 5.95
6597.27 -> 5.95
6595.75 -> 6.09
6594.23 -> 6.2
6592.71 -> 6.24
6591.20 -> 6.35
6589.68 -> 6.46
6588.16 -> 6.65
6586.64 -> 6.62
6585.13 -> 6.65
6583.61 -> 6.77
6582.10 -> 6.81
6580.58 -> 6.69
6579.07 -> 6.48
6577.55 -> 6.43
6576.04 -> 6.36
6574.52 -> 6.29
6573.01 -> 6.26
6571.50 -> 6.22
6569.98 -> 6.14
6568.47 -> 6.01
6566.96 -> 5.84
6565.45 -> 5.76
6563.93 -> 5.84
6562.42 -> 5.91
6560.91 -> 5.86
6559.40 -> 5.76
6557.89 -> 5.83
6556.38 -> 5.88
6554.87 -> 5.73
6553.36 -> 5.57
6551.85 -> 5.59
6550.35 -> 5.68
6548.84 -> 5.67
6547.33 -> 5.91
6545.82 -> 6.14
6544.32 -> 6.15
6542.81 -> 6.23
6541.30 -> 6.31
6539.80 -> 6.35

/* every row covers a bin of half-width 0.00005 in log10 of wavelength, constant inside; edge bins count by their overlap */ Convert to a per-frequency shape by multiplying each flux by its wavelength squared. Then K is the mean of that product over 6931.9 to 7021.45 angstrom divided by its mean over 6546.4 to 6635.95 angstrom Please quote 1.11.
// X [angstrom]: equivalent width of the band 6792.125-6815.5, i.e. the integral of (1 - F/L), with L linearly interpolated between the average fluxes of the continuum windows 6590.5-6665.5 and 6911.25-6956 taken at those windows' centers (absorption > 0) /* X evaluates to 0.5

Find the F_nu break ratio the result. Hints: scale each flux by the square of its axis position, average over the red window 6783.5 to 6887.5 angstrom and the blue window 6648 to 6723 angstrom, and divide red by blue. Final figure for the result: 1.0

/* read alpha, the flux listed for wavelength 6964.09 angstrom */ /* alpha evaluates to 5.98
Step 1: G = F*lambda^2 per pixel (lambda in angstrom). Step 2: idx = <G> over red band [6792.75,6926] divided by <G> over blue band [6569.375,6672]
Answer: 1.0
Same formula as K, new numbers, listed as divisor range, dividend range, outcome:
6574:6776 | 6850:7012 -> 1.08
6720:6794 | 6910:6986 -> 1.07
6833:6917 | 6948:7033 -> 1.04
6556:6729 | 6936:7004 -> 1.11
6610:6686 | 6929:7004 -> 1.11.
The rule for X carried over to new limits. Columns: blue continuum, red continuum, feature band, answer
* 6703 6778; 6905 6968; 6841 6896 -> 0.3 angstrom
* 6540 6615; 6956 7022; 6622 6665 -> 0.5 angstrom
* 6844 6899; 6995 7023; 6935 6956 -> 0.1 angstrom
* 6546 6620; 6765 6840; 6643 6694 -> 0.9 angstrom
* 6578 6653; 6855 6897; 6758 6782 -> 0.0 angstrom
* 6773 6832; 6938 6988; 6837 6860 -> 0.4 angstrom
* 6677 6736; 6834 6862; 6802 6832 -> -0.4 angstrom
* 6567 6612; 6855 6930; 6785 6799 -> 0.8 angstrom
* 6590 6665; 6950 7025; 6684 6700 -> 0.7 angstrom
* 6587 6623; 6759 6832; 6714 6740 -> 0.4 angstrom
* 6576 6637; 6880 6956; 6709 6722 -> 0.5 angstrom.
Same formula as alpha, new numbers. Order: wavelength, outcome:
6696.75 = 5.71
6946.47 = 5.91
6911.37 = 6.04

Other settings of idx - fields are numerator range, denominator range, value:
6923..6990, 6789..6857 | 1.06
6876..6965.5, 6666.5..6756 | 1.09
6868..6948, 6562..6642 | 1.08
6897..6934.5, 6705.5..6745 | 1.08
